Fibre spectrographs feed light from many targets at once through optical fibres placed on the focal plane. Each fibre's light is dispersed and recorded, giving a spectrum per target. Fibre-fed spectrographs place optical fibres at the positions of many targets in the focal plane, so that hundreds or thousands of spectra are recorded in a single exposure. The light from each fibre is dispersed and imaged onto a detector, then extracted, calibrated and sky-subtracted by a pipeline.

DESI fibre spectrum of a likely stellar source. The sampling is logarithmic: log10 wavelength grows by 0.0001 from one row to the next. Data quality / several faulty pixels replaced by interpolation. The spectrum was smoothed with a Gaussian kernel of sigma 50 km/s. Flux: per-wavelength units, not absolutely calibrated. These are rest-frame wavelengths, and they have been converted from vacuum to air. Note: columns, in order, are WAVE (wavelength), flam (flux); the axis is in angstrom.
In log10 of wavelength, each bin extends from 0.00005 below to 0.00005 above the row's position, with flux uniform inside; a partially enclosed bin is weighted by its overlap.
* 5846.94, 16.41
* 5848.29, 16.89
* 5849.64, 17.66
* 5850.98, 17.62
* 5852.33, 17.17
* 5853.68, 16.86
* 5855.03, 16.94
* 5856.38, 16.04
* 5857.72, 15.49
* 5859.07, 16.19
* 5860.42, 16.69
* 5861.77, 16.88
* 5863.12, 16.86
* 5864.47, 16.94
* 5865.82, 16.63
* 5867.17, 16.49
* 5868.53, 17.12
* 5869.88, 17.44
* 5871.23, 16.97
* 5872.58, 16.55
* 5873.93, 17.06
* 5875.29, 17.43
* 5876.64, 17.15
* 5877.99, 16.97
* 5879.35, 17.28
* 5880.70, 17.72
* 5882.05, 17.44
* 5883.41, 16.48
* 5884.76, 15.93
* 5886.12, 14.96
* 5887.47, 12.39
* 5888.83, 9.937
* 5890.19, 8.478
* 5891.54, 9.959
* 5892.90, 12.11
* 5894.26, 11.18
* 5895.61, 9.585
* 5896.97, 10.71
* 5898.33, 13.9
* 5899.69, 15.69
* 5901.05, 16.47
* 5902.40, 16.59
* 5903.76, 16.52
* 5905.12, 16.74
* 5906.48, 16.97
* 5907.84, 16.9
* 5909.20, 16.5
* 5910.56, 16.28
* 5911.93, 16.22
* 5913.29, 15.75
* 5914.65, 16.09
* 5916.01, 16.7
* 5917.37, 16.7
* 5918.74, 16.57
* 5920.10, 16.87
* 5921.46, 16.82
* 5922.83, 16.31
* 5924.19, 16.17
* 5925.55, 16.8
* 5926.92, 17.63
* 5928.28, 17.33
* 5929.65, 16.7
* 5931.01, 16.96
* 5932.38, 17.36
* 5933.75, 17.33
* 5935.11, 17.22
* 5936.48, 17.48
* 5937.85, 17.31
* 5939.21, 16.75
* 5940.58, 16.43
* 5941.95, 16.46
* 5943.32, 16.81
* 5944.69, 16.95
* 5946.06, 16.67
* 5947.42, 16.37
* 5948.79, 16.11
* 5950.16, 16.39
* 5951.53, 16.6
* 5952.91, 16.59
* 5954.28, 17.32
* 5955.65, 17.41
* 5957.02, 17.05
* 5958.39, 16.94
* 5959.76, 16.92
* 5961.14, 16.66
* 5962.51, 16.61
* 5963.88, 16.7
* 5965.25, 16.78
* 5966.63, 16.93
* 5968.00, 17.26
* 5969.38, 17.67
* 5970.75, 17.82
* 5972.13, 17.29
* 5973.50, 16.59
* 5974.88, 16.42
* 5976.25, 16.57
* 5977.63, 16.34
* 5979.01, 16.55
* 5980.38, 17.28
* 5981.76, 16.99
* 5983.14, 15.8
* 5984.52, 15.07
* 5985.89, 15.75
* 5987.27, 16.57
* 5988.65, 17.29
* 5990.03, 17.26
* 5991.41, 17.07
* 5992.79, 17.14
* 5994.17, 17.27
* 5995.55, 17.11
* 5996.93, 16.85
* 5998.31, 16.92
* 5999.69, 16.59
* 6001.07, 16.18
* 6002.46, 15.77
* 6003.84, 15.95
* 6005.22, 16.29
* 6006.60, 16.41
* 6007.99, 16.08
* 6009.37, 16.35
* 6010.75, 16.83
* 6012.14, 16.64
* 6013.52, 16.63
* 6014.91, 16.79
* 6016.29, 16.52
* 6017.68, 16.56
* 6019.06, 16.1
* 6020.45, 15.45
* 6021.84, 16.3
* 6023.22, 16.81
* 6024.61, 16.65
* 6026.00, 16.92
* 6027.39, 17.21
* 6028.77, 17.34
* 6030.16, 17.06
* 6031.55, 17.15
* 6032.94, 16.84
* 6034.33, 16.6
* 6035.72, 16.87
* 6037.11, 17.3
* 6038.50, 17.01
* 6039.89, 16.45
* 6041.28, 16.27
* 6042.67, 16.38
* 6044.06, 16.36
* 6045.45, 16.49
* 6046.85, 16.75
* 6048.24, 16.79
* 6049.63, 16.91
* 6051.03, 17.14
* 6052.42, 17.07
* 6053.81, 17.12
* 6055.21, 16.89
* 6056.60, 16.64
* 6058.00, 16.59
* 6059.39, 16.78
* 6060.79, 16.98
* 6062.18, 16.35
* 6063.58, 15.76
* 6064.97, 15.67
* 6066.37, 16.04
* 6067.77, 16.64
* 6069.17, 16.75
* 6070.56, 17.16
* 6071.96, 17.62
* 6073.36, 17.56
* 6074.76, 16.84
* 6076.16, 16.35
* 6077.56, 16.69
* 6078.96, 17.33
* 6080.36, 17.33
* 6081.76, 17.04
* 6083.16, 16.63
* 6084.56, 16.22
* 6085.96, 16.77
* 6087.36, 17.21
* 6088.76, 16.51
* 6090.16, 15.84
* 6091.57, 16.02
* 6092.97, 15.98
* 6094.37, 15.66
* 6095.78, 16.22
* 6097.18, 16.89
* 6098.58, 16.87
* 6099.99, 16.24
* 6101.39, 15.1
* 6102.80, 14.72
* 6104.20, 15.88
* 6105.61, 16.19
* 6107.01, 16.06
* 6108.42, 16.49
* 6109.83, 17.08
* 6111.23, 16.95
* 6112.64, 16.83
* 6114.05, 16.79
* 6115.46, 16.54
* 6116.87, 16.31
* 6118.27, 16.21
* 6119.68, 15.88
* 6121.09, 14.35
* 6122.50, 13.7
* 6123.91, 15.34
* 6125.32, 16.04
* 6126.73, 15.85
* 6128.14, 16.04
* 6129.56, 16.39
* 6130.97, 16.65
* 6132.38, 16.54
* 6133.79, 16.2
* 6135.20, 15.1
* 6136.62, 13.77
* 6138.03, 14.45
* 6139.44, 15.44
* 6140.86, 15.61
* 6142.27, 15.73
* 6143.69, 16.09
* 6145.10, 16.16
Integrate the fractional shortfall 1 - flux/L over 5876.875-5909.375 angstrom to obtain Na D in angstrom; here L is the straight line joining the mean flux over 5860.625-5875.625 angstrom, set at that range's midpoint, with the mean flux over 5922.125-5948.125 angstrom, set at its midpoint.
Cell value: 4.67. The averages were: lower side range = 16.9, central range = 14.5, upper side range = 16.9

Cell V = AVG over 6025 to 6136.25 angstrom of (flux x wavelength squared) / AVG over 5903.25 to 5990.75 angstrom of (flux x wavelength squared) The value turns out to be 1.0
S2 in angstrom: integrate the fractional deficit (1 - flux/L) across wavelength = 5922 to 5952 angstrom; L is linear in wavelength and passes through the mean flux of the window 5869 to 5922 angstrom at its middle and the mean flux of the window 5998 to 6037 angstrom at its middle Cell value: -2.0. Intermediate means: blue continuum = 15.3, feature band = 16.8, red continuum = 16.6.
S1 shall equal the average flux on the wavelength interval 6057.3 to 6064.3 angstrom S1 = 16.5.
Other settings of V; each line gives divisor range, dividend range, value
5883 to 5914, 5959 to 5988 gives 1.21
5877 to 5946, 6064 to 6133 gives 1.11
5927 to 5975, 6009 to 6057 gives 1.01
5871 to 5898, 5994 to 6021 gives 1.20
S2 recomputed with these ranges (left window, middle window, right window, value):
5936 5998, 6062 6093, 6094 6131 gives -0.8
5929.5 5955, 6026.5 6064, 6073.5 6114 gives -0.5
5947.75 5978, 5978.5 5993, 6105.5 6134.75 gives 0.1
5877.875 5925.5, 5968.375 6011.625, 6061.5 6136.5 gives -2.9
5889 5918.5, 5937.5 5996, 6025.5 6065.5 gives -4.8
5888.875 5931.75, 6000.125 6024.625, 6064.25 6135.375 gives -0.8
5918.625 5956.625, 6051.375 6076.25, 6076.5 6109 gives -0.4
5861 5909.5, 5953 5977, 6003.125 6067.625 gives -1.5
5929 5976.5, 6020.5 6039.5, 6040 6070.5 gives -0.2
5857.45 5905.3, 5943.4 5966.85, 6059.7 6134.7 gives -1.7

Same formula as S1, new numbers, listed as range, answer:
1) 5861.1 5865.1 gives 16.9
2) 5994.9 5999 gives 17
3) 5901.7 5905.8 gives 16.6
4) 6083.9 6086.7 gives 16.5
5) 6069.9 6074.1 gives 17.4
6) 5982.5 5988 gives 15.8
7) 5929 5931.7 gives 16.8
